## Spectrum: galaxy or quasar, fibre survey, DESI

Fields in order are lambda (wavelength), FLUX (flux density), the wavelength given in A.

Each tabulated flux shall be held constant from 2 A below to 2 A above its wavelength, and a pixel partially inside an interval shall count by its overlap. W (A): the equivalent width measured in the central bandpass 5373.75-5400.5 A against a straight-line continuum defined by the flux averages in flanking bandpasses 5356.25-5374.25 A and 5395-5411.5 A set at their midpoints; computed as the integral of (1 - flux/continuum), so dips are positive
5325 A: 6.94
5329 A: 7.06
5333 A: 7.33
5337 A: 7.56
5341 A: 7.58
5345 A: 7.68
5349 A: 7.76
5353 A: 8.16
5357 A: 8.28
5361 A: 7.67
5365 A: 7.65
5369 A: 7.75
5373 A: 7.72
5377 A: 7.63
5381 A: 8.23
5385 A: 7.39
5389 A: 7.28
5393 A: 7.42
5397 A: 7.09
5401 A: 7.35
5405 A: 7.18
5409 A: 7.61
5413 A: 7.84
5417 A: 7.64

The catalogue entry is 0.0 A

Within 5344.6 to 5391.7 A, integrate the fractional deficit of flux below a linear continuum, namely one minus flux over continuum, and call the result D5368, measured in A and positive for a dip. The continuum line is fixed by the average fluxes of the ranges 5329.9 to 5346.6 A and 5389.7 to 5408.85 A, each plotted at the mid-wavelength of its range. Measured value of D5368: -2.31 A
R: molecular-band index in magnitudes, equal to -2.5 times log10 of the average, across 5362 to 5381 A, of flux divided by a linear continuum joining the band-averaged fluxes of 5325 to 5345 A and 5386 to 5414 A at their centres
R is -0.05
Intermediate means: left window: 7.37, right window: 7.38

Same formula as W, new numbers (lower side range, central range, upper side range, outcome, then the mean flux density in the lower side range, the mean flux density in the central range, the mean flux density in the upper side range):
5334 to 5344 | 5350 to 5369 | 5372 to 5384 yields -0.52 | 7.56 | 7.91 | 7.83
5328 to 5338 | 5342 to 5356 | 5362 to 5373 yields -0.71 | 7.32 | 7.88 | 7.7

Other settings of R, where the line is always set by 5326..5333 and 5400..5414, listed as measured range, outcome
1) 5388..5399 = 0.023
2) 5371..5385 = -0.064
